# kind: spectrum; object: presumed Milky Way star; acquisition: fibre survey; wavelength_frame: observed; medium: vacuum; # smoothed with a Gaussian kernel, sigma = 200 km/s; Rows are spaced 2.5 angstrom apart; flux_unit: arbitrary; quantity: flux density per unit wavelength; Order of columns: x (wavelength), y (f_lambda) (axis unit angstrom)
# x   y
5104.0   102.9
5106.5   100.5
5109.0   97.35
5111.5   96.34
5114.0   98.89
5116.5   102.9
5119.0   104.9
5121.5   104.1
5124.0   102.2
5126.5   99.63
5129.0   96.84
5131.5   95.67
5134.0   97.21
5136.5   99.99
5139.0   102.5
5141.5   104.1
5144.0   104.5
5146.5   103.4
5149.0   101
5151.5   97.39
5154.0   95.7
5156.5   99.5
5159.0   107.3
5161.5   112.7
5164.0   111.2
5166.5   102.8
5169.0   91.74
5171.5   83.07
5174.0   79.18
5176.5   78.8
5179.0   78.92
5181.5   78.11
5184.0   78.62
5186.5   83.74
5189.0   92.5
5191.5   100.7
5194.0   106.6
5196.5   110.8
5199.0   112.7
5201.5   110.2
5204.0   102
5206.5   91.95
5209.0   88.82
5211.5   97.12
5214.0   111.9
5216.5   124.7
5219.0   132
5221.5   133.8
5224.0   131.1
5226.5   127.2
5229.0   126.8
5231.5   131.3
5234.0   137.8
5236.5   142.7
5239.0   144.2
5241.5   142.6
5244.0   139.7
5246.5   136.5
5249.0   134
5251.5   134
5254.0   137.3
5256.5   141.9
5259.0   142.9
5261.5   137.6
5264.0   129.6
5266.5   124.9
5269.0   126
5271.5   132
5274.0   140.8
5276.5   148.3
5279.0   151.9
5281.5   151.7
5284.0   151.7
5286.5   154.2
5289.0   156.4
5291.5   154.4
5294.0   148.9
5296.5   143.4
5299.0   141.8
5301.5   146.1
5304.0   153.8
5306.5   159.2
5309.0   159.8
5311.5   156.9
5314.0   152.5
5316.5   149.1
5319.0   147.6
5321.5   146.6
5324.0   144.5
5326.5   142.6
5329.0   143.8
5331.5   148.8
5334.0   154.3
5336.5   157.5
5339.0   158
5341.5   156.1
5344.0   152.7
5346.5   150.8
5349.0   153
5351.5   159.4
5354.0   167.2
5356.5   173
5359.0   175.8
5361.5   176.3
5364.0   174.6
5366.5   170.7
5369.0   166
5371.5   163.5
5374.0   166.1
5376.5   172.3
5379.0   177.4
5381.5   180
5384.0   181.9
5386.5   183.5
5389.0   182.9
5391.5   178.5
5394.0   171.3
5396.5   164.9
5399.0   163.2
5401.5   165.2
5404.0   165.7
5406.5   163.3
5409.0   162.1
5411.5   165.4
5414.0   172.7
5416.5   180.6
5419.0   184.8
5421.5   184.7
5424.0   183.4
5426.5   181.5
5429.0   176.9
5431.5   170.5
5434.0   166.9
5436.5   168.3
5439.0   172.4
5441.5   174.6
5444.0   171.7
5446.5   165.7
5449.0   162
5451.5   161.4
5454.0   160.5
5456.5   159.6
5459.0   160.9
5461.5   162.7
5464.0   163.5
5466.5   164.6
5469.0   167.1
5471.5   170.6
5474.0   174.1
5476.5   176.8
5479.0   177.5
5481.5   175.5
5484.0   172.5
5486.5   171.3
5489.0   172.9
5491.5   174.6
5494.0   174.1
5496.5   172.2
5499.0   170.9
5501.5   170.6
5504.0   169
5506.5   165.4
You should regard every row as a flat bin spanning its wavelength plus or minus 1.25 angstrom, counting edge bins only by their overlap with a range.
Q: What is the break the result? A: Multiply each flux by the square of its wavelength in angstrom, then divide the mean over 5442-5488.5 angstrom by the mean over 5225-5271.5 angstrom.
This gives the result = 1.35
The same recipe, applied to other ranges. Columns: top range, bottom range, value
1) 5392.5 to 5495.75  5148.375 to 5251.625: 1.70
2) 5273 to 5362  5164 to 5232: 1.56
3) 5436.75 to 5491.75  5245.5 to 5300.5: 1.28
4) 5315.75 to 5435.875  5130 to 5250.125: 1.65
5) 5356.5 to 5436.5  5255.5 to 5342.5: 1.22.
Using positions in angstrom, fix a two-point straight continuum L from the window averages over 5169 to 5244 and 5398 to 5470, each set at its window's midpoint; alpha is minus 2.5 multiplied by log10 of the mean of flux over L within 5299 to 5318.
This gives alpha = -0.13 mag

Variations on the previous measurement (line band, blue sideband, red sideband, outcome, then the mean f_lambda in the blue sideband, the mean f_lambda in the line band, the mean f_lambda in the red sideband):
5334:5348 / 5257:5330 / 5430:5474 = -0.019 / 146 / 155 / 166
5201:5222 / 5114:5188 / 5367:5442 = 0.053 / 96.5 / 109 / 173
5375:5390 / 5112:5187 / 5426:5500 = -0.187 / 96.7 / 179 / 170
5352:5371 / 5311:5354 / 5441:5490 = -0.105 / 152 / 171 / 168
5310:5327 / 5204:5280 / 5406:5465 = -0.023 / 130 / 149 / 170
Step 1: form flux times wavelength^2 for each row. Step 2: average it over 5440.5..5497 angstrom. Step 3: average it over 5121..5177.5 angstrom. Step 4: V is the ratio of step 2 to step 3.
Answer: 1.93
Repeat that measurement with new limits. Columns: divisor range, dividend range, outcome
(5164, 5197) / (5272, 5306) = 1.73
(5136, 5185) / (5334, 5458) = 1.94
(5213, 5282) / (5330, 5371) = 1.24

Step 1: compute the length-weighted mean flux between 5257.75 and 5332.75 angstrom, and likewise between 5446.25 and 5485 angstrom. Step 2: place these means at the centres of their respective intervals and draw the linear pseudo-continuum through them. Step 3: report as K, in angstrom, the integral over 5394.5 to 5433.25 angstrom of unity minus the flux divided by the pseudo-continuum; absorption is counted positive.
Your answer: -2.7 angstrom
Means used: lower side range 146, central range 172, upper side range 167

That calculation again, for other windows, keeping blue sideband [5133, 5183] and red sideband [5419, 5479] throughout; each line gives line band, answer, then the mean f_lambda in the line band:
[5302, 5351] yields -4.61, 152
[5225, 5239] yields -2.30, 134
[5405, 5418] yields -0.69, 169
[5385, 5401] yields -1.84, 174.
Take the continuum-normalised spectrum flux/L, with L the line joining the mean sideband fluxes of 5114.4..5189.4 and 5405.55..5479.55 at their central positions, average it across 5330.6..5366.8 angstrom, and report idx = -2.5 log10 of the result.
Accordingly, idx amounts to -0.108 mag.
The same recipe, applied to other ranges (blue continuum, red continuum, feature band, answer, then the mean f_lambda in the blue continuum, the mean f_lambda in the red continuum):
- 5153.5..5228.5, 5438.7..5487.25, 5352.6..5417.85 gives -0.153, 102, 168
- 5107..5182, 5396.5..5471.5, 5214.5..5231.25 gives -0.102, 97.8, 169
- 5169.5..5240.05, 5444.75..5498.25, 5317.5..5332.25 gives -0.082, 107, 169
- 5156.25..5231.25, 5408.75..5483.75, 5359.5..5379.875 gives -0.140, 103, 171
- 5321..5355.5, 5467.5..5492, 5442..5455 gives 0.024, 153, 173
